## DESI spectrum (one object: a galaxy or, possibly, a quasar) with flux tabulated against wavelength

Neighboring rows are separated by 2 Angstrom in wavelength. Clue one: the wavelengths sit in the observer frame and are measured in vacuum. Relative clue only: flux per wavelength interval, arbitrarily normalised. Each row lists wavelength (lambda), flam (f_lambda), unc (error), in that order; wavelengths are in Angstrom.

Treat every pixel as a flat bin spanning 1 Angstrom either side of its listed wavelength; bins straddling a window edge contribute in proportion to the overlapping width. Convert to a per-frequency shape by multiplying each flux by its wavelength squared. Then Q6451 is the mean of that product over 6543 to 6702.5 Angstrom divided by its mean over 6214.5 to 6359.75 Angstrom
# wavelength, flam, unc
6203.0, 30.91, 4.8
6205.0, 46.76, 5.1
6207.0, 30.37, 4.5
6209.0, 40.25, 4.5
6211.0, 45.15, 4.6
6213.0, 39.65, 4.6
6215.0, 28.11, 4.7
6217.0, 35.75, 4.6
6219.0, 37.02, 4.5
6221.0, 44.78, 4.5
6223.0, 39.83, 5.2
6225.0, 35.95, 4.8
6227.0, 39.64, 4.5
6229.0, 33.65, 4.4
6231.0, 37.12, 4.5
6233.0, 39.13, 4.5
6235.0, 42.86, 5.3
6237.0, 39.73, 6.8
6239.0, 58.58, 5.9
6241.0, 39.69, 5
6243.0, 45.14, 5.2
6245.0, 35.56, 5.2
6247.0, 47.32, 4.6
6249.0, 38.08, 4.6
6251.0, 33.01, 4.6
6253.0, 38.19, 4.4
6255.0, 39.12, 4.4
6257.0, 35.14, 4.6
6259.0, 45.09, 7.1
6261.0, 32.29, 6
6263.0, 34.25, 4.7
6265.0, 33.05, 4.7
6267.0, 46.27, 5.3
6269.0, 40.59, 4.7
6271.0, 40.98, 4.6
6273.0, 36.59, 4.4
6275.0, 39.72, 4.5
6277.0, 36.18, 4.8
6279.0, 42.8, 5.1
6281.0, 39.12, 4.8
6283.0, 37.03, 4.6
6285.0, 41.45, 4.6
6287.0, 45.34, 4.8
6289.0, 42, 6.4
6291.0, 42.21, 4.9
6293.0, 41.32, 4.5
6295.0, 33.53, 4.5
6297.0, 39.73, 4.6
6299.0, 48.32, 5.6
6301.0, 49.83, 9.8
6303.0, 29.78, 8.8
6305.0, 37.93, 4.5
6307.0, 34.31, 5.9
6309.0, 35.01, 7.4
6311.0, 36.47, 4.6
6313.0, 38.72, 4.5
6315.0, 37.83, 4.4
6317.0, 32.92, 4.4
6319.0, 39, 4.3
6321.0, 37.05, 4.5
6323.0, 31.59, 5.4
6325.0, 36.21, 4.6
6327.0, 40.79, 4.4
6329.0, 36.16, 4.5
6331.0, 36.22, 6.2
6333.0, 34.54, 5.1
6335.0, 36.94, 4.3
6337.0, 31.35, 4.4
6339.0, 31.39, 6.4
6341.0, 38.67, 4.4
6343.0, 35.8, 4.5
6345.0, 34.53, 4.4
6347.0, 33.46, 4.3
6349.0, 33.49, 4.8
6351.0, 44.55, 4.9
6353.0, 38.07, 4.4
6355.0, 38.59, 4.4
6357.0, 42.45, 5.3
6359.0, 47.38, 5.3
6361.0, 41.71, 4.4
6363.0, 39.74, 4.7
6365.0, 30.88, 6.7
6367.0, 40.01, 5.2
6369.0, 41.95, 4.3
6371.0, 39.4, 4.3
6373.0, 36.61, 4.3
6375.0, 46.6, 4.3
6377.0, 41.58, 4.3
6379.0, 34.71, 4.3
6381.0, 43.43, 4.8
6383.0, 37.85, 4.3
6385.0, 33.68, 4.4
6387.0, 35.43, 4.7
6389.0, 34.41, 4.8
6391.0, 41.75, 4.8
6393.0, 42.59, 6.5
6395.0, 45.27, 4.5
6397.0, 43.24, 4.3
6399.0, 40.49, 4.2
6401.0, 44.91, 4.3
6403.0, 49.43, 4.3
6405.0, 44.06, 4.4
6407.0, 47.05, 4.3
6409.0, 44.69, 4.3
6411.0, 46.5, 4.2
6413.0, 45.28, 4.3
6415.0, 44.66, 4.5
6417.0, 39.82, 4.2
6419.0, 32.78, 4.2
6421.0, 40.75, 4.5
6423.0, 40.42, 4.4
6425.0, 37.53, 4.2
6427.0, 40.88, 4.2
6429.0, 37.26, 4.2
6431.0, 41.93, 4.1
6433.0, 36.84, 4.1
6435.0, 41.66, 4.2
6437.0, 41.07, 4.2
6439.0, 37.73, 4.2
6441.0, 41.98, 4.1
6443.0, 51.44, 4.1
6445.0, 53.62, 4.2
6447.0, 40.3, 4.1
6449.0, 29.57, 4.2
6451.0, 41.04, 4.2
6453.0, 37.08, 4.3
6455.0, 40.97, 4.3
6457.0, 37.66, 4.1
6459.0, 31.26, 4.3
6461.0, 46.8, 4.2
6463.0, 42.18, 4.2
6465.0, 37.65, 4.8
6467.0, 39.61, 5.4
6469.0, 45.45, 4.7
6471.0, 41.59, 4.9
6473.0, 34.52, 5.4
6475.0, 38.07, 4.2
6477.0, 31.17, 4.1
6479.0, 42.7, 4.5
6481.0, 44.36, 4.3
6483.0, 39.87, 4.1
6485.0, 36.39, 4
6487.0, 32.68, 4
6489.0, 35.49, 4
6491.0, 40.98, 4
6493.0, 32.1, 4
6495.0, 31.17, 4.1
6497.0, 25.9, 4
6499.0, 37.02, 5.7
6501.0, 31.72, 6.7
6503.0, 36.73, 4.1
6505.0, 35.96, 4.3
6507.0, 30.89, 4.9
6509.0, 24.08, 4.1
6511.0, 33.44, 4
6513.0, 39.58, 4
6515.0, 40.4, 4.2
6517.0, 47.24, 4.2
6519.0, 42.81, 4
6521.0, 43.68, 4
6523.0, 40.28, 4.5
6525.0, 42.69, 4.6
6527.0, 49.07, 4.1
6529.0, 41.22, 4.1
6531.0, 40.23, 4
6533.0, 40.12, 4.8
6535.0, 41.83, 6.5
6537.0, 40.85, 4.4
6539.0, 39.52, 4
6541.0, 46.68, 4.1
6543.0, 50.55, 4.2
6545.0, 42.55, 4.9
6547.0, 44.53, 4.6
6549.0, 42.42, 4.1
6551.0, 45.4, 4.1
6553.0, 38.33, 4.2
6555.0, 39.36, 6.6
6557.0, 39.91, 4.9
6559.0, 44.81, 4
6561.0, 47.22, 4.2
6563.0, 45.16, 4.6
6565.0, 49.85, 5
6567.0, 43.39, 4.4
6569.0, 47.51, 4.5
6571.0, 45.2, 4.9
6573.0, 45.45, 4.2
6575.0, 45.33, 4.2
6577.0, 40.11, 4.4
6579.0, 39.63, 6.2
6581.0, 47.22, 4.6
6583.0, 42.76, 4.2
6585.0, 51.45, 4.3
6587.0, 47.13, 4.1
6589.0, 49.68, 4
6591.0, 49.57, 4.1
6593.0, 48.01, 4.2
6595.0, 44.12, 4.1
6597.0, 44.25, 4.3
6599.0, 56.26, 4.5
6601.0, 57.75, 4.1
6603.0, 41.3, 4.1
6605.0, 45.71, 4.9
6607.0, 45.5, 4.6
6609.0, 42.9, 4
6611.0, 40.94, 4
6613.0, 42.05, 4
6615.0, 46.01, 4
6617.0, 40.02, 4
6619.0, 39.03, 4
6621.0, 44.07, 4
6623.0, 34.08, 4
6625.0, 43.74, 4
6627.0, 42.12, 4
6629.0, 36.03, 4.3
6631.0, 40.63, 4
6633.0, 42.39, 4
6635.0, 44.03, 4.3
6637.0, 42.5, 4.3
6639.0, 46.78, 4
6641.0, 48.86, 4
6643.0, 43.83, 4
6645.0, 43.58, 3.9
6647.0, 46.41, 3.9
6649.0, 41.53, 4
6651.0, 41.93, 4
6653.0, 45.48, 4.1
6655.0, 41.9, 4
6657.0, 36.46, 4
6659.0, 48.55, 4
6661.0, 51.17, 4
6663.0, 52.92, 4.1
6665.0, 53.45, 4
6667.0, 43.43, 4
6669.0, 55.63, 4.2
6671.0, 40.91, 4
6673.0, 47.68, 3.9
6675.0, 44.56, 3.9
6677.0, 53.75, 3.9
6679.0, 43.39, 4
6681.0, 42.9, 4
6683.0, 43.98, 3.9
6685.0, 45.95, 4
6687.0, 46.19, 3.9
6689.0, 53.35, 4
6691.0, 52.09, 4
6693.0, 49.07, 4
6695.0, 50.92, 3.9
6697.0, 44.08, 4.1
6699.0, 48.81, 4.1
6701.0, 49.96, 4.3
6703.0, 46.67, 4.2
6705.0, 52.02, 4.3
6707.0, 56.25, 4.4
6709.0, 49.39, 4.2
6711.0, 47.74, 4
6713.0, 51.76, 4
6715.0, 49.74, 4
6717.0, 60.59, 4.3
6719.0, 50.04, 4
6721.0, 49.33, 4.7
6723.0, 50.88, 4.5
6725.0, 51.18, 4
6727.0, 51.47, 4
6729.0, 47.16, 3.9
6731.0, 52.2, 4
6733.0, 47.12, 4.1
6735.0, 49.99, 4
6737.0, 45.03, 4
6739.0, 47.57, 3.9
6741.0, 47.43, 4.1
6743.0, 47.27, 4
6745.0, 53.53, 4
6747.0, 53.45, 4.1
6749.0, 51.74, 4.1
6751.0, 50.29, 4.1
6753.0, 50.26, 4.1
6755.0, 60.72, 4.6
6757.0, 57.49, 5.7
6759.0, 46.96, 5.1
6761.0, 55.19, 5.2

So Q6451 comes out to 1.3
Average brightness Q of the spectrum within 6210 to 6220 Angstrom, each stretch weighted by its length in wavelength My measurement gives 37.1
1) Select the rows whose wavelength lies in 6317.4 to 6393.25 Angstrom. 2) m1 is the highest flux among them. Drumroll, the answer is 47.38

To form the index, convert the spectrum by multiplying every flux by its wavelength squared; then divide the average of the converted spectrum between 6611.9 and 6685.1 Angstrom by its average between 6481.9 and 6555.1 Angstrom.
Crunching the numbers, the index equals 1.18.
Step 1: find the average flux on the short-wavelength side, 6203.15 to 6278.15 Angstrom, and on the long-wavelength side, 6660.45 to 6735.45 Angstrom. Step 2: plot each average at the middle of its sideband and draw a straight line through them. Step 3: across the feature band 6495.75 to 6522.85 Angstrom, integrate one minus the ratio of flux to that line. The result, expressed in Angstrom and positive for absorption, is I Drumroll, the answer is 5.4 Angstrom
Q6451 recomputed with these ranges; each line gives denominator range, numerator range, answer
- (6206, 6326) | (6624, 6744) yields 1.39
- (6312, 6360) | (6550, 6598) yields 1.31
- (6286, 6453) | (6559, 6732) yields 1.28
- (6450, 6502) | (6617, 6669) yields 1.23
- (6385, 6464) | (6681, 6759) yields 1.33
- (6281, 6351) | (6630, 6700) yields 1.37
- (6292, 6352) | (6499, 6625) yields 1.25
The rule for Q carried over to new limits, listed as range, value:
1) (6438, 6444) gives 43.7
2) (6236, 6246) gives 43.7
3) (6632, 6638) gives 43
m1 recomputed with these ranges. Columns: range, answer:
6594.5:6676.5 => 57.75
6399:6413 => 49.43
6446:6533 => 49.07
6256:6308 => 49.83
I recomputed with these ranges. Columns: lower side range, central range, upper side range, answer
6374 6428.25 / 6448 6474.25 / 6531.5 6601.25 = 2.4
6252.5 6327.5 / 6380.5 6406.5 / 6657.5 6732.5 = 0.0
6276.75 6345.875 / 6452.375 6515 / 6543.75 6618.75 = 8.5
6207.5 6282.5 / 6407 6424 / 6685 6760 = 0.4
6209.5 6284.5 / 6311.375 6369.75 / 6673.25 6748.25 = 5.7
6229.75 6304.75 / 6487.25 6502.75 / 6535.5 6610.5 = 3.7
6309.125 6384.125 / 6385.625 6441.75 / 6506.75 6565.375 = -3.1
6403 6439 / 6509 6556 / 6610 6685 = 1.0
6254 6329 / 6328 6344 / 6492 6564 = 1.5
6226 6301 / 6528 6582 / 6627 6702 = 1.1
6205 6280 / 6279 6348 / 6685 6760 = 5.4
